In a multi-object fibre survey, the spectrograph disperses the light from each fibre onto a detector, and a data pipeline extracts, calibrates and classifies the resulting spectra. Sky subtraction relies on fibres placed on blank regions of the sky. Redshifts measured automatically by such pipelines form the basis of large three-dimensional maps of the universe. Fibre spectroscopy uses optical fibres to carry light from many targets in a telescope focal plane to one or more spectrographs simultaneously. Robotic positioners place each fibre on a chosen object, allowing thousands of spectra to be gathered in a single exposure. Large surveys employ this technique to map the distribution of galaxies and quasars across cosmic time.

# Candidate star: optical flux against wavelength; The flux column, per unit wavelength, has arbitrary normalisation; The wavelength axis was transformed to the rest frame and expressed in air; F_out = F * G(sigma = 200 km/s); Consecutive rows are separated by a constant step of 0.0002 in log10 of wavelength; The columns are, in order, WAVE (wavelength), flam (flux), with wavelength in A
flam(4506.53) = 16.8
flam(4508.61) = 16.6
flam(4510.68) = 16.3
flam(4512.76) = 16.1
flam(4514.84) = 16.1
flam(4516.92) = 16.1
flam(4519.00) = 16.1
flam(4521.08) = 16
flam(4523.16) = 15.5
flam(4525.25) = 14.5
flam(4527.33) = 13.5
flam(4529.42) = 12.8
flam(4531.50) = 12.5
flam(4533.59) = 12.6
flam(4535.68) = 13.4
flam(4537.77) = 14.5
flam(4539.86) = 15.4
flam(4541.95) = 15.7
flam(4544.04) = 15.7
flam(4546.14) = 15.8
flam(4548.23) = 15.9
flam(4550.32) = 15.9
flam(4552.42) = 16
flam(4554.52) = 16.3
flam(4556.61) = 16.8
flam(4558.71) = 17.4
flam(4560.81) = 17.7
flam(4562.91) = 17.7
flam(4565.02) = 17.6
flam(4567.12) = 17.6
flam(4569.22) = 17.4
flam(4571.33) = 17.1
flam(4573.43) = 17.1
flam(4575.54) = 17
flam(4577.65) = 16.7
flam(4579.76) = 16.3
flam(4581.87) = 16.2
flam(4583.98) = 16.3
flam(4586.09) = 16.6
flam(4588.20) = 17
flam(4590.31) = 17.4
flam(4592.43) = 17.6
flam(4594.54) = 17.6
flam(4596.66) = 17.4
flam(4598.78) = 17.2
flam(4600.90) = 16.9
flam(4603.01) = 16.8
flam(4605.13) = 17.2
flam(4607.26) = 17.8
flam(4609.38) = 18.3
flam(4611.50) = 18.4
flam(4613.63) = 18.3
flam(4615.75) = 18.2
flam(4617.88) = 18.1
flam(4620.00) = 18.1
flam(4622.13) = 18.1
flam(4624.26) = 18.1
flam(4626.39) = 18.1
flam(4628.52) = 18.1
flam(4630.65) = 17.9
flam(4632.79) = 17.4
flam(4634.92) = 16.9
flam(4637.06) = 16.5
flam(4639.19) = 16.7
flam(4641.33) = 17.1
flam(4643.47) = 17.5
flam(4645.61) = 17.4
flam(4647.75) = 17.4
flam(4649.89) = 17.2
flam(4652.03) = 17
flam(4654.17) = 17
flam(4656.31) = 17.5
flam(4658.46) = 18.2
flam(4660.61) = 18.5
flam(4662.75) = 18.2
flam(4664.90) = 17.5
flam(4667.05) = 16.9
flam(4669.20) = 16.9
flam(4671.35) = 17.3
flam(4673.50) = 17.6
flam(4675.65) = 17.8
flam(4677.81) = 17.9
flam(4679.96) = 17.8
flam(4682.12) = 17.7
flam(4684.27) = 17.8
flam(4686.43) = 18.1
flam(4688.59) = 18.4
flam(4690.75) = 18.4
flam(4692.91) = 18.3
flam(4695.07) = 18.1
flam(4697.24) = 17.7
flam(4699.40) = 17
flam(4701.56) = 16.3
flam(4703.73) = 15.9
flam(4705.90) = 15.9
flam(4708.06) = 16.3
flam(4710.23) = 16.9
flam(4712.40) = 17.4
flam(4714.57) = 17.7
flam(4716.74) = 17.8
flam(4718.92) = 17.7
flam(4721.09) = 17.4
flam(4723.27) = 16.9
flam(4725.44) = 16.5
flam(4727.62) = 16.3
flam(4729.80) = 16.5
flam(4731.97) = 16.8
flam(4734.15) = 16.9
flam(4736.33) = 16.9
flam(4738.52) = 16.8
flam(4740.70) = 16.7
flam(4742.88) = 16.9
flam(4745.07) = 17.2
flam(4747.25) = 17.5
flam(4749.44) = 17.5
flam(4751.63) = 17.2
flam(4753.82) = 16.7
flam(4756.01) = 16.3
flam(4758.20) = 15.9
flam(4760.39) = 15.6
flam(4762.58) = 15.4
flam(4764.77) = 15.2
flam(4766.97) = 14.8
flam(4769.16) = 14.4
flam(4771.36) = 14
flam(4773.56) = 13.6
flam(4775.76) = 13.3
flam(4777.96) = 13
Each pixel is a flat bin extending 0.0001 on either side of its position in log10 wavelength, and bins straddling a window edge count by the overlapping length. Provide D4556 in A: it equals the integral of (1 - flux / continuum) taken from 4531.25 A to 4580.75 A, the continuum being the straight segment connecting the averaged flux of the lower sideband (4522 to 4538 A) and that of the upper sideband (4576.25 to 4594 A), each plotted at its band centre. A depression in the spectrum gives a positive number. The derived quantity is -3.30 A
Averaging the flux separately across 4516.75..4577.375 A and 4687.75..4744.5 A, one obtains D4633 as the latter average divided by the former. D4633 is 1.08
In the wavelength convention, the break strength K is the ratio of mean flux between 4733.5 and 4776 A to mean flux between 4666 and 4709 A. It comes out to 0.9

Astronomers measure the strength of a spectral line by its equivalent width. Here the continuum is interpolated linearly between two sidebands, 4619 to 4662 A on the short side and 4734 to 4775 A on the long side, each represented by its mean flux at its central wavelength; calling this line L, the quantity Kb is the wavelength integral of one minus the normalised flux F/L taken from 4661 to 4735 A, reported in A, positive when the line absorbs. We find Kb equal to -2.40 A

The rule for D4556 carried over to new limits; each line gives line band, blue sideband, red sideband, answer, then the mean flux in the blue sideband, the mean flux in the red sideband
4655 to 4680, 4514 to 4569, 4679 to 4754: -1.4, 15.6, 17.2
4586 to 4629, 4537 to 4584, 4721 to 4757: -2.8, 16.5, 16.9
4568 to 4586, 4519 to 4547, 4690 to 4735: -1.9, 14.5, 17.1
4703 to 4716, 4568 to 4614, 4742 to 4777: -0.5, 17.2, 15.7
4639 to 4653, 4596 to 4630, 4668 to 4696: 0.5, 17.8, 17.9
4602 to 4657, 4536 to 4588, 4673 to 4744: -2.4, 16.5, 17.2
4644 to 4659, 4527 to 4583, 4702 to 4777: -1.2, 15.9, 16.3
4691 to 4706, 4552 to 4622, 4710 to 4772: -0.4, 17.3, 16.6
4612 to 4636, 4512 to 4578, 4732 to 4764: -2.7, 15.8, 16.7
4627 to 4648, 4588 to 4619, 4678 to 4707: 0.3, 17.6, 17.5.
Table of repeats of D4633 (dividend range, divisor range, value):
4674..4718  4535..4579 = 1.06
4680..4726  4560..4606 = 1.01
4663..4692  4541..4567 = 1.07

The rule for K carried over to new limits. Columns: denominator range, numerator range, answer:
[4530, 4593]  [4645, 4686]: 1.08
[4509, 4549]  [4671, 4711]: 1.16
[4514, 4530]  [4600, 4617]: 1.17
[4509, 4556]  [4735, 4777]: 1.05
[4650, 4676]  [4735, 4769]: 0.94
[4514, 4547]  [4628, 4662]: 1.18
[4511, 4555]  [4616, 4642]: 1.17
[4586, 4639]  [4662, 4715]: 0.99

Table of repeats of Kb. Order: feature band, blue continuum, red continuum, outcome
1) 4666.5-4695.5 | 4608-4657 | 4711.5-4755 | -0.7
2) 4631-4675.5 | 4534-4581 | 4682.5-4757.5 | -1.4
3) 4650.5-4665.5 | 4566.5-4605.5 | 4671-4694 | 0.0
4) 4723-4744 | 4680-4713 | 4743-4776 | -0.4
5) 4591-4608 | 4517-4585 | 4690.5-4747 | -1.2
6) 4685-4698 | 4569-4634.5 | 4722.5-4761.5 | -0.9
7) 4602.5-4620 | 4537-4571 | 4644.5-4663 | -0.8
